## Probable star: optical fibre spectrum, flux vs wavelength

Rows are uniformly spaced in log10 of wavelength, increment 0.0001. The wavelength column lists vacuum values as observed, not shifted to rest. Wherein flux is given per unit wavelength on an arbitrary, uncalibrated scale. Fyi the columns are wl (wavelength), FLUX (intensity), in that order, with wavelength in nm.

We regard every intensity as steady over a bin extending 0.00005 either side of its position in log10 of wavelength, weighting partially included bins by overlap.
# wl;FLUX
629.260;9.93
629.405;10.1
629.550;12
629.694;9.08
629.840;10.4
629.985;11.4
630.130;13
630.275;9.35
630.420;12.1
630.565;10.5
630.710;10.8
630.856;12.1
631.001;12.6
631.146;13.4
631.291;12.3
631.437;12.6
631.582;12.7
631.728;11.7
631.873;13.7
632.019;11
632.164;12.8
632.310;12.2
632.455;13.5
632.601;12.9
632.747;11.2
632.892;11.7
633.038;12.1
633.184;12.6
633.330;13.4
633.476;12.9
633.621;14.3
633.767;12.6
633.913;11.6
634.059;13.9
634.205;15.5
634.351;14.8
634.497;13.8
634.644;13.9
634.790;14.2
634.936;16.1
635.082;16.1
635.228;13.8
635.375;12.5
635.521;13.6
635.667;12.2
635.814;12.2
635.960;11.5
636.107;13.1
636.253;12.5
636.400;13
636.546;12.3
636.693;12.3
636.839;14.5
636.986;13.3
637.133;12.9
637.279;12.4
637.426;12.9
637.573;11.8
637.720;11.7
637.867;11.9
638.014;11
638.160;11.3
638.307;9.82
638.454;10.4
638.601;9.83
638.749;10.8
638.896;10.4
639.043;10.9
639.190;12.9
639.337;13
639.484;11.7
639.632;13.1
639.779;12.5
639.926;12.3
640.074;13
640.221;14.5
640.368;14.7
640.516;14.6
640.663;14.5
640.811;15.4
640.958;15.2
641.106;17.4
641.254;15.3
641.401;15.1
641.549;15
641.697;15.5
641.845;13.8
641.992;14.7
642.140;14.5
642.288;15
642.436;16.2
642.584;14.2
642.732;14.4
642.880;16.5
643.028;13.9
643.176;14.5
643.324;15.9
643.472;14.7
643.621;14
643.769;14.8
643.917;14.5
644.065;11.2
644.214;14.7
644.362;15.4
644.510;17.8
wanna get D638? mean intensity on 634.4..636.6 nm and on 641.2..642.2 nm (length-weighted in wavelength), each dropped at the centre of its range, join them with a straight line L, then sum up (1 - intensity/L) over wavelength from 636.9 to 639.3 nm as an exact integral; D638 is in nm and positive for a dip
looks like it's 0.42 nm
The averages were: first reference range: 13.4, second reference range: 14.8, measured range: 11.6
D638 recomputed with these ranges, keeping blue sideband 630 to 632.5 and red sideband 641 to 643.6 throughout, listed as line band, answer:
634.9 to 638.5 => 0.25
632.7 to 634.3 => -0.03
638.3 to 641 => 0.33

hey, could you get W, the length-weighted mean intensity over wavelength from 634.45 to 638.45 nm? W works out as 12.8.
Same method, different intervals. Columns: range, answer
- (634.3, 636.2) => 13.6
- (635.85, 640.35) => 12.2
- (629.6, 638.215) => 12.6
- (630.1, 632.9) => 12.1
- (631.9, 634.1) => 12.6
